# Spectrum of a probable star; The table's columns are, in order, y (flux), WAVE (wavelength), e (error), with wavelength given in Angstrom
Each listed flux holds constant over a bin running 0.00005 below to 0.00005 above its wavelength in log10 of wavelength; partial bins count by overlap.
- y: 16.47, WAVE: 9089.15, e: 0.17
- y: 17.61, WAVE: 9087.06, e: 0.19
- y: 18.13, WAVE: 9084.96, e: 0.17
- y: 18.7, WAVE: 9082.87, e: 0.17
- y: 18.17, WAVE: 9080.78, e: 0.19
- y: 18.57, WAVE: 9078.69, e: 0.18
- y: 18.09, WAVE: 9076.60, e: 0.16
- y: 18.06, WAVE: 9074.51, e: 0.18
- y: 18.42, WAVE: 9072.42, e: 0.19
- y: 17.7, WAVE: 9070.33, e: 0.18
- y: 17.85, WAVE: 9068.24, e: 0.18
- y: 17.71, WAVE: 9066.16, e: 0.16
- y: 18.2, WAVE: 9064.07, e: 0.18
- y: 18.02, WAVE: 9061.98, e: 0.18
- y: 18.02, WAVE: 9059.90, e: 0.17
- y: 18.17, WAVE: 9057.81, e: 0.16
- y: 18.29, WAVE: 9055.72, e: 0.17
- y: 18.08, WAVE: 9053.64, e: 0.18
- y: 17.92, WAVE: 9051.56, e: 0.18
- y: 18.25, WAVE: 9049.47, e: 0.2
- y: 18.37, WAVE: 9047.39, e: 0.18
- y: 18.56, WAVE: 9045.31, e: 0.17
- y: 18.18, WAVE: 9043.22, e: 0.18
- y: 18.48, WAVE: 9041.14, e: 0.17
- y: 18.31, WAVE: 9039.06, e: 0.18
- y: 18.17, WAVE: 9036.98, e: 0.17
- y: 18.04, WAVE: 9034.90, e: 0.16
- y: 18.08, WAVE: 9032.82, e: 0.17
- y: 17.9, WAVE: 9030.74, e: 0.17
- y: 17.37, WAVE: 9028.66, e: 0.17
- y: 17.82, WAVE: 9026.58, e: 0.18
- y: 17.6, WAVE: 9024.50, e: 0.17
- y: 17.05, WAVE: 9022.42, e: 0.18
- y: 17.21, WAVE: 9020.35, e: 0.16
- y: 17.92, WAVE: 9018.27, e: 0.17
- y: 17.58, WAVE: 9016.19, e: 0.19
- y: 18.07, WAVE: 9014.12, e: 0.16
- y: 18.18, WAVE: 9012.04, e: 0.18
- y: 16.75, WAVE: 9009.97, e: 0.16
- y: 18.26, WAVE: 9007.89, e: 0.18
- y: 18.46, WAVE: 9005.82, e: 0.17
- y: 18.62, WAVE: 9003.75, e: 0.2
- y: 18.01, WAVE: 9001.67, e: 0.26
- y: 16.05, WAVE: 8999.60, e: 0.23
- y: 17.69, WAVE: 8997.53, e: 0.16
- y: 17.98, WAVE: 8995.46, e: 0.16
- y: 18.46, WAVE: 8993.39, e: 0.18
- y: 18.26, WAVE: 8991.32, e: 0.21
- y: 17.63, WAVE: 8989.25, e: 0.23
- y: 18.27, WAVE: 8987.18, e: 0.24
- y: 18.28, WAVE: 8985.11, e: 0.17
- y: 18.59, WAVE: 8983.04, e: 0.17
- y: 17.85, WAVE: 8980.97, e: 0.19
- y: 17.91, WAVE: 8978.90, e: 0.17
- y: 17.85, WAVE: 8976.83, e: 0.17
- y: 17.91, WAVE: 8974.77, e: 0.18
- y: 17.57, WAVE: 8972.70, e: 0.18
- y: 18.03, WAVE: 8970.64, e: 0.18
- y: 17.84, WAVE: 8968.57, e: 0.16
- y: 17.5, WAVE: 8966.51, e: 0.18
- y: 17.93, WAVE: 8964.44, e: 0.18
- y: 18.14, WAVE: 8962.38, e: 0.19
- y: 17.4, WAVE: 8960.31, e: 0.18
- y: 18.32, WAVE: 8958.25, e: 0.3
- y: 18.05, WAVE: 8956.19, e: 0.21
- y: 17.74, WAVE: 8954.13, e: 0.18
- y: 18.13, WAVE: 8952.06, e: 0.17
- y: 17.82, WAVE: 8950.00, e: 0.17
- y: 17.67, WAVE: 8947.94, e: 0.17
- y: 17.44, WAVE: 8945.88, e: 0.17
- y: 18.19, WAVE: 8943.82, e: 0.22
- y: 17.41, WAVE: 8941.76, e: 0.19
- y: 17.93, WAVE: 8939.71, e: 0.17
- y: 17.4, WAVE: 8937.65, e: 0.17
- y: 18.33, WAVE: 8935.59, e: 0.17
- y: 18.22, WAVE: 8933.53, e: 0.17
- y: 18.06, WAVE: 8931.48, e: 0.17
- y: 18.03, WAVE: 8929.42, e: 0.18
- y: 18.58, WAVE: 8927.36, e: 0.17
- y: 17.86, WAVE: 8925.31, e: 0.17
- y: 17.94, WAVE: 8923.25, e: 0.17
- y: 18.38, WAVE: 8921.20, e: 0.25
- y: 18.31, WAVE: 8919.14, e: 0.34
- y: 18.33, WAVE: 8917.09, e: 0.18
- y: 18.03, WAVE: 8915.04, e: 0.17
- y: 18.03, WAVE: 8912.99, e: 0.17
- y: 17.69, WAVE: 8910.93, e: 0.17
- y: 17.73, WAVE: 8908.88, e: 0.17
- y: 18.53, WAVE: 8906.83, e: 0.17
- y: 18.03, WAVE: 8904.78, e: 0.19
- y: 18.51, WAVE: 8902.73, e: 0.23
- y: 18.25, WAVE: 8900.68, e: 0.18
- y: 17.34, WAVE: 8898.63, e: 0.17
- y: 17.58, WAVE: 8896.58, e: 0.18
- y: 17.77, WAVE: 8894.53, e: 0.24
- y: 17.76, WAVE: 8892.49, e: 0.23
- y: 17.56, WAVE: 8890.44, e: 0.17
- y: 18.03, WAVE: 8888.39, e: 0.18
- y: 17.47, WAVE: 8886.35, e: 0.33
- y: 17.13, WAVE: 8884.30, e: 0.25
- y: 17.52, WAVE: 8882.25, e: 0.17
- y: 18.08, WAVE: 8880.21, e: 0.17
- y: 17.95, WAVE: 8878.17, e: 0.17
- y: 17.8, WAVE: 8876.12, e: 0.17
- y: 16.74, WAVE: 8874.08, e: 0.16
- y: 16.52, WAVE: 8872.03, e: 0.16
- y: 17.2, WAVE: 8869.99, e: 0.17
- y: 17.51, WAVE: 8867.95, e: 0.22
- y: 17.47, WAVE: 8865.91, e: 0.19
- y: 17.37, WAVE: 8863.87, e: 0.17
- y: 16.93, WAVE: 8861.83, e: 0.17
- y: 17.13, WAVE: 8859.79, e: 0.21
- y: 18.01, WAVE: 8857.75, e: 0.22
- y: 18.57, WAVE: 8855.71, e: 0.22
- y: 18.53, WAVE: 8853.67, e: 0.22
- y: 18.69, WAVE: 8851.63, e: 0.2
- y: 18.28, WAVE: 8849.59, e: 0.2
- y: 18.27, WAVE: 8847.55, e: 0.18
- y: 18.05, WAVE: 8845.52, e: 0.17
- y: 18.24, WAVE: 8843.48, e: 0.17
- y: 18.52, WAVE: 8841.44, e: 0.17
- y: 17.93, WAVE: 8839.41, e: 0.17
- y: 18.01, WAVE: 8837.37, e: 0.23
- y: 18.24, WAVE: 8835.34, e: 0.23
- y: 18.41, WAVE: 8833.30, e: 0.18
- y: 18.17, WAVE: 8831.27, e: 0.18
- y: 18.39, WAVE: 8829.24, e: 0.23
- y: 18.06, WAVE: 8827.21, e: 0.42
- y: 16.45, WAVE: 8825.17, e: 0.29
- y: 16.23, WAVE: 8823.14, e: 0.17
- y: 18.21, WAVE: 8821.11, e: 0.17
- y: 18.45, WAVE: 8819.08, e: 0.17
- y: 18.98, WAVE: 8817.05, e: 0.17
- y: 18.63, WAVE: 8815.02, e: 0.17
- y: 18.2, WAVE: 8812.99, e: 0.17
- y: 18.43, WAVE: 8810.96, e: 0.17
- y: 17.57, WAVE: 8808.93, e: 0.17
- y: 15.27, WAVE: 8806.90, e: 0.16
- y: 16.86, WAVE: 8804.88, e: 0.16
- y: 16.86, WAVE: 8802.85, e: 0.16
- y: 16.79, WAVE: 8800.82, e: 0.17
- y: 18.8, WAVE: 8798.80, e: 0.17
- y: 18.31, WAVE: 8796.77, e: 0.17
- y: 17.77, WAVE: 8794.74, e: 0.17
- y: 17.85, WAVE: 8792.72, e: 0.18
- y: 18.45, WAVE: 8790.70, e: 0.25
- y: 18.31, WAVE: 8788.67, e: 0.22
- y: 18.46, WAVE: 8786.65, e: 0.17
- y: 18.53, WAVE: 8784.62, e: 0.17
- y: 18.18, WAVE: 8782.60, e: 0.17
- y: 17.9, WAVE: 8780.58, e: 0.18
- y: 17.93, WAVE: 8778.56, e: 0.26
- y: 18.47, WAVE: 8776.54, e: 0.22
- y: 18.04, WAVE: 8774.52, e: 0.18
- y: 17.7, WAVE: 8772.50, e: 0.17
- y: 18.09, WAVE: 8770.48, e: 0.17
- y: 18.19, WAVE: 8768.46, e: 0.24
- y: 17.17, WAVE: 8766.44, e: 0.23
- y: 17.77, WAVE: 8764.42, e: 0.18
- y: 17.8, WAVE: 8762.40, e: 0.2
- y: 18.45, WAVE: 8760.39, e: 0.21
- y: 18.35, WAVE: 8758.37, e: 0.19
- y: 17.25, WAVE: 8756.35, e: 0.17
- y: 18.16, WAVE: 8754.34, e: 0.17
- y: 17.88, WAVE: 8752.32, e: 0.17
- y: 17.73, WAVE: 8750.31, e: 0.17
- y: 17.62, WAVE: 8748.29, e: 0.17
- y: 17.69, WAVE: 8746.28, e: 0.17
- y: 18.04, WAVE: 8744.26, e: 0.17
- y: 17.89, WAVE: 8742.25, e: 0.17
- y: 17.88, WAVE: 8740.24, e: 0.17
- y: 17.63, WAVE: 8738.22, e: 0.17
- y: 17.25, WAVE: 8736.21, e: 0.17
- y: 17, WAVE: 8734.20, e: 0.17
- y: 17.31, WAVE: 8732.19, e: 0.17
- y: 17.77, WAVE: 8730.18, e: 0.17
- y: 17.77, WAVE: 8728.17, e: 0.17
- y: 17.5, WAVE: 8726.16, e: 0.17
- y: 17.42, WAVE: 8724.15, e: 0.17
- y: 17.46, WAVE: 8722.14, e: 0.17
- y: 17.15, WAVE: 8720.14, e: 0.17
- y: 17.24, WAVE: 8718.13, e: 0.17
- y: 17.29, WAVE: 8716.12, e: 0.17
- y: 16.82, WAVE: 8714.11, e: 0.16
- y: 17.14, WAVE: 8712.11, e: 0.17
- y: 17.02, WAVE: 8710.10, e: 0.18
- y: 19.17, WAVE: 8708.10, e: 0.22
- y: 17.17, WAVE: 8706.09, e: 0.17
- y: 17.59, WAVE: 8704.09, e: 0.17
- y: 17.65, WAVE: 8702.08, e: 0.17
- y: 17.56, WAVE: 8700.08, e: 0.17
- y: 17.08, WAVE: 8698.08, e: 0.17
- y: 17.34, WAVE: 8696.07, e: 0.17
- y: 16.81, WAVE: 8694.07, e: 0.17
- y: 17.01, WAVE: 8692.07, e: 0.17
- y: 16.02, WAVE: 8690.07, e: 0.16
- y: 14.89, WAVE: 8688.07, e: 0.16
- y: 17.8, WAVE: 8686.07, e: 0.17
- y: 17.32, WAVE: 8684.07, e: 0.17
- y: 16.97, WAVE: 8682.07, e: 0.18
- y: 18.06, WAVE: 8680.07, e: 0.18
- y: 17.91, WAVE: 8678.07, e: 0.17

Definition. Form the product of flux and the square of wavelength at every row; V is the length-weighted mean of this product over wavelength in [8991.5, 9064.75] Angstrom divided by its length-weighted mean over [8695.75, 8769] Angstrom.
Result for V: 1.09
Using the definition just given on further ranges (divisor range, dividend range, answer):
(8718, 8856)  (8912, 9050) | 1.05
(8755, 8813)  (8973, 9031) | 1.05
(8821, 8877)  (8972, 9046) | 1.04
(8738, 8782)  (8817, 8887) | 1.02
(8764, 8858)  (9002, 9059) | 1.05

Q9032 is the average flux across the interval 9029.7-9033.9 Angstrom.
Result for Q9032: 18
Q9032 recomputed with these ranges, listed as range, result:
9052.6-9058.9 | 18.2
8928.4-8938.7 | 18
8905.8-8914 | 18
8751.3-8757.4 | 17.8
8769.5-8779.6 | 18.1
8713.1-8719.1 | 17.1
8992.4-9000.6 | 17.6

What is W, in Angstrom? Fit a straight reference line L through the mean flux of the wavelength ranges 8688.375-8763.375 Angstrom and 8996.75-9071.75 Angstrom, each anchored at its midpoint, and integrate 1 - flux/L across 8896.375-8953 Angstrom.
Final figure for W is -0.7 Angstrom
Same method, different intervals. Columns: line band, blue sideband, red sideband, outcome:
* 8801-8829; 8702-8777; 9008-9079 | 0.3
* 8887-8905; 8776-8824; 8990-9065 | 0.1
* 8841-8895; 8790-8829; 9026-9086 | 0.2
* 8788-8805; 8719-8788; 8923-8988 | 0.0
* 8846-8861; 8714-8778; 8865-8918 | -0.4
